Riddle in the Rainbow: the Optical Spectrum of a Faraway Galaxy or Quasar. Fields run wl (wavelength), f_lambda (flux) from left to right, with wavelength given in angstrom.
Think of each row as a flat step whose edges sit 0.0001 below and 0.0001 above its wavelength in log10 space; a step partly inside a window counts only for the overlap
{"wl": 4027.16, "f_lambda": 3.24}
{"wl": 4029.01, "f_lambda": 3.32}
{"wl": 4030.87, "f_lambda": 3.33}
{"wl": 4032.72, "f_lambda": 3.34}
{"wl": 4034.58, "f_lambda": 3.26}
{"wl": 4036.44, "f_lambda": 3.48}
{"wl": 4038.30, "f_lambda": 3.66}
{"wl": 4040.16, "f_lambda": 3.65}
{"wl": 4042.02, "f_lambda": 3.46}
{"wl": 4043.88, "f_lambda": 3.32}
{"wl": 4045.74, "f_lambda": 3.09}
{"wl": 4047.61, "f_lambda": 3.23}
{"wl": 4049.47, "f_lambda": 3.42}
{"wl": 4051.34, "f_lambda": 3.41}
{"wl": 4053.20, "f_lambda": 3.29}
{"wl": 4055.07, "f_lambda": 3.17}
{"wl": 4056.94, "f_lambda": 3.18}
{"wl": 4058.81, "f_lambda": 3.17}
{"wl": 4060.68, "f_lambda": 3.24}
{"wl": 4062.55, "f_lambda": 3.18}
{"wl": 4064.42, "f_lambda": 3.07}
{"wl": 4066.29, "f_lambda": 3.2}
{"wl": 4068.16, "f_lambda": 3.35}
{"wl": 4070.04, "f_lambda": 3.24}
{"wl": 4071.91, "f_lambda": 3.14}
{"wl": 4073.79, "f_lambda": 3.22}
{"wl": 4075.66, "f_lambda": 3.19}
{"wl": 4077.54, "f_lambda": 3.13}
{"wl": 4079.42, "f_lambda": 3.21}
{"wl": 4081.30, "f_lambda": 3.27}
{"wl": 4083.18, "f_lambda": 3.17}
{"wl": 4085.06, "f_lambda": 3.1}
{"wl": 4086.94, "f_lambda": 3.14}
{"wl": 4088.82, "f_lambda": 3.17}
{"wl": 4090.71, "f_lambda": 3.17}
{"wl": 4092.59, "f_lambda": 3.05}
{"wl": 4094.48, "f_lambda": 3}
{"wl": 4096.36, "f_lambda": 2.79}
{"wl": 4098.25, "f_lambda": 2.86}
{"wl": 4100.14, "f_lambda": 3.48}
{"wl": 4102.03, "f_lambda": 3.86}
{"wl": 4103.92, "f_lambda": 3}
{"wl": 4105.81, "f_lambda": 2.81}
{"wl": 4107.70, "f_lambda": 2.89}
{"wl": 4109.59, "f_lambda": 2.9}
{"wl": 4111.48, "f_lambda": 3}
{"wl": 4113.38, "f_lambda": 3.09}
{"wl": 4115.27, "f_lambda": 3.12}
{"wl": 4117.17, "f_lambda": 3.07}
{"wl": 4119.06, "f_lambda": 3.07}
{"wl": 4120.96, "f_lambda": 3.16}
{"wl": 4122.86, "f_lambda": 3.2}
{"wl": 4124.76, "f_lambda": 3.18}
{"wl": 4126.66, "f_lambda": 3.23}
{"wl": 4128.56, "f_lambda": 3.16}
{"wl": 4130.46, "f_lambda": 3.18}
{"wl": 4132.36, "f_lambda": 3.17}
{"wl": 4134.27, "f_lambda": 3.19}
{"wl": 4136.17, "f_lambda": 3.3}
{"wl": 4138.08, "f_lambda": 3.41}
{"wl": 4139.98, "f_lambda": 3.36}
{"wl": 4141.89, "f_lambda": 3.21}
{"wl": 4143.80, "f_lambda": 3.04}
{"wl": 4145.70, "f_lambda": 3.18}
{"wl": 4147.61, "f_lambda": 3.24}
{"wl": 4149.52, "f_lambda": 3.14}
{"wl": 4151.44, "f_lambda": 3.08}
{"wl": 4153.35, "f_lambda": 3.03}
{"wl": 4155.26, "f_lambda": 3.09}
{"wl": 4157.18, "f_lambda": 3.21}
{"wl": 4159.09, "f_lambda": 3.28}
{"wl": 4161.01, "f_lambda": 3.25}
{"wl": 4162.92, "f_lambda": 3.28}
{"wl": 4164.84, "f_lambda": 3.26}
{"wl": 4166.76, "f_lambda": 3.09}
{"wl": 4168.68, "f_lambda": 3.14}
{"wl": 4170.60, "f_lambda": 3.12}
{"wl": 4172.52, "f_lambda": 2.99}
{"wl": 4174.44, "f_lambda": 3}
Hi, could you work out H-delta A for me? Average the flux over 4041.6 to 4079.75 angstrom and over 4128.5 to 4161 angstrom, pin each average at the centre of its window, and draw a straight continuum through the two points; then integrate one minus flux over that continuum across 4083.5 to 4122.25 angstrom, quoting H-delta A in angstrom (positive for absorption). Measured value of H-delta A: 1.5 angstrom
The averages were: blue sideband 3.23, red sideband 3.19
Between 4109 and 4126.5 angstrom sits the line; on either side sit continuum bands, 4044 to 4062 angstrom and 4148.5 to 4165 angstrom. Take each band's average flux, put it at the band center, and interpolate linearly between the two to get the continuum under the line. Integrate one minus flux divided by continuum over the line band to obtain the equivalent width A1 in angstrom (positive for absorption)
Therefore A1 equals 0.6 angstrom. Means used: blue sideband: 3.25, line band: 3.1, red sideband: 3.18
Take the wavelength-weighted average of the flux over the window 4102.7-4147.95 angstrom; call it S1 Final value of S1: 3.14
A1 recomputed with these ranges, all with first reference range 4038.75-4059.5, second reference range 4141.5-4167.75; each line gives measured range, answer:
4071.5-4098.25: 1.2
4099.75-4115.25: 0.6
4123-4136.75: 0.0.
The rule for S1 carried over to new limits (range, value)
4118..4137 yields 3.18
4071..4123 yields 3.11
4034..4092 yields 3.26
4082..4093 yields 3.14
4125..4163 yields 3.2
